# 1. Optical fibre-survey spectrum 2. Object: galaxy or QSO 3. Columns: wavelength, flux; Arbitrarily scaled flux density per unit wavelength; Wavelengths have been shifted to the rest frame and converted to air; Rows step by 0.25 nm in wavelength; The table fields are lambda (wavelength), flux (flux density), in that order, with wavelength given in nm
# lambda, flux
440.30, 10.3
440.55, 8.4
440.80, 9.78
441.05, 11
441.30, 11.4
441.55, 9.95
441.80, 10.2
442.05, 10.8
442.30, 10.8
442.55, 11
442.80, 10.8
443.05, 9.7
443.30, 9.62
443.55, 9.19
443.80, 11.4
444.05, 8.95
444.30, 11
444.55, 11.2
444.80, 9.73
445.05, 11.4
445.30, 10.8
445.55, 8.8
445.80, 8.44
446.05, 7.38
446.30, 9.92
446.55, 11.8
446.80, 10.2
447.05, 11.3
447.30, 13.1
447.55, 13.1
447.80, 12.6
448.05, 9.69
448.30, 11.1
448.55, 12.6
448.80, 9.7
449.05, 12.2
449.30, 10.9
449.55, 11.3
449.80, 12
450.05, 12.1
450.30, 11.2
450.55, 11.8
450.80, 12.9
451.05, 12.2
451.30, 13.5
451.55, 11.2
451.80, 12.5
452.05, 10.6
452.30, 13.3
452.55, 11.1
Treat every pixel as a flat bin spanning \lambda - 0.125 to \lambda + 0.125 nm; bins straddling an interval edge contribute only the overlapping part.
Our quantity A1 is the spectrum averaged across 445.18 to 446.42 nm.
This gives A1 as 9.06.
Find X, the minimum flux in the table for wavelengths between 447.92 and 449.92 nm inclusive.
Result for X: 9.69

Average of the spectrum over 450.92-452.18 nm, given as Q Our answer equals 12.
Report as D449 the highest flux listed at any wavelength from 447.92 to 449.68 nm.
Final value 12.6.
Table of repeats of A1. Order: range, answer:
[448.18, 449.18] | 11.4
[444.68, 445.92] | 9.84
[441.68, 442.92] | 10.7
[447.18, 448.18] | 12.1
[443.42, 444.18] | 9.85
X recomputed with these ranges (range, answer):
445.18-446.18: 7.38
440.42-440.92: 8.4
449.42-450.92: 11.2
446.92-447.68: 11.3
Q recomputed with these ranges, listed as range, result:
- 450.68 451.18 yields 12.6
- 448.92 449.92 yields 11.6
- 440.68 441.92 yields 10.5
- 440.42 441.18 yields 9.74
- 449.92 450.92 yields 12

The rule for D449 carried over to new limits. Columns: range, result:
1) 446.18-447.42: 13.1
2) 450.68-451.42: 13.5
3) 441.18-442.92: 11.4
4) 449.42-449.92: 12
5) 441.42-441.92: 10.2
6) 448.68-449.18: 12.2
